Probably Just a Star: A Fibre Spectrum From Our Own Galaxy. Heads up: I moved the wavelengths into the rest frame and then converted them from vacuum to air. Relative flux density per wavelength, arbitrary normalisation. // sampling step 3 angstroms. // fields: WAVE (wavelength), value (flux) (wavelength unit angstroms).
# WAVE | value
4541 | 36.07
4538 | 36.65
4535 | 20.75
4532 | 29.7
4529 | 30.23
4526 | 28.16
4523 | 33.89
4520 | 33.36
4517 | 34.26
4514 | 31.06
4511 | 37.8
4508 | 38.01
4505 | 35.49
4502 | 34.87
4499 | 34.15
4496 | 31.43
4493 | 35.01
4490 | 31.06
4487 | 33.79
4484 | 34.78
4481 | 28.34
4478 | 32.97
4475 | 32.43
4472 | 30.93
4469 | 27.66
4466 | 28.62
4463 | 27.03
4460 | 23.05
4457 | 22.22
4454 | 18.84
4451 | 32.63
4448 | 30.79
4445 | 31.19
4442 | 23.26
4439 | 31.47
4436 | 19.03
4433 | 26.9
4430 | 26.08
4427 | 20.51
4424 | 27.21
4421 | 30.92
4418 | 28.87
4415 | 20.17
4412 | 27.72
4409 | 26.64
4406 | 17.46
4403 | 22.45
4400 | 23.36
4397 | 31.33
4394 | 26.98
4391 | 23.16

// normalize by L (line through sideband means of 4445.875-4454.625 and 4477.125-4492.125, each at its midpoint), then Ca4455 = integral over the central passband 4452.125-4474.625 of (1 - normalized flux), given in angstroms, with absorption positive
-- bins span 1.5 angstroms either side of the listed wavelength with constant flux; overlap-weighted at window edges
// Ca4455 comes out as 3.08 angstroms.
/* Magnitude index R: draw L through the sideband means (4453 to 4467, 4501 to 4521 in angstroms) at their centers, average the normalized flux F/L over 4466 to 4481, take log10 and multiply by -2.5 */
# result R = -0.14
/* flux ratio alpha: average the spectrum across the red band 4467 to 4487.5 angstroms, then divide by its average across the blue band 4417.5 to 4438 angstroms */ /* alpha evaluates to 1.22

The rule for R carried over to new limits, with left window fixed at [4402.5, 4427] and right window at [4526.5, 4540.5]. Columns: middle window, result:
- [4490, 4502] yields -0.18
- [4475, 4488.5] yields -0.17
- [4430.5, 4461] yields 0.01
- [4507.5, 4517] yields -0.21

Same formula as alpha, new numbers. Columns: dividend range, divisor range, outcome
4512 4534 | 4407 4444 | 1.22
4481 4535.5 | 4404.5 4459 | 1.28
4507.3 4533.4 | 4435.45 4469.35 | 1.24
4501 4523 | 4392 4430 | 1.38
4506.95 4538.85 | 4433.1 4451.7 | 1.15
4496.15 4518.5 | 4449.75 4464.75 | 1.41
